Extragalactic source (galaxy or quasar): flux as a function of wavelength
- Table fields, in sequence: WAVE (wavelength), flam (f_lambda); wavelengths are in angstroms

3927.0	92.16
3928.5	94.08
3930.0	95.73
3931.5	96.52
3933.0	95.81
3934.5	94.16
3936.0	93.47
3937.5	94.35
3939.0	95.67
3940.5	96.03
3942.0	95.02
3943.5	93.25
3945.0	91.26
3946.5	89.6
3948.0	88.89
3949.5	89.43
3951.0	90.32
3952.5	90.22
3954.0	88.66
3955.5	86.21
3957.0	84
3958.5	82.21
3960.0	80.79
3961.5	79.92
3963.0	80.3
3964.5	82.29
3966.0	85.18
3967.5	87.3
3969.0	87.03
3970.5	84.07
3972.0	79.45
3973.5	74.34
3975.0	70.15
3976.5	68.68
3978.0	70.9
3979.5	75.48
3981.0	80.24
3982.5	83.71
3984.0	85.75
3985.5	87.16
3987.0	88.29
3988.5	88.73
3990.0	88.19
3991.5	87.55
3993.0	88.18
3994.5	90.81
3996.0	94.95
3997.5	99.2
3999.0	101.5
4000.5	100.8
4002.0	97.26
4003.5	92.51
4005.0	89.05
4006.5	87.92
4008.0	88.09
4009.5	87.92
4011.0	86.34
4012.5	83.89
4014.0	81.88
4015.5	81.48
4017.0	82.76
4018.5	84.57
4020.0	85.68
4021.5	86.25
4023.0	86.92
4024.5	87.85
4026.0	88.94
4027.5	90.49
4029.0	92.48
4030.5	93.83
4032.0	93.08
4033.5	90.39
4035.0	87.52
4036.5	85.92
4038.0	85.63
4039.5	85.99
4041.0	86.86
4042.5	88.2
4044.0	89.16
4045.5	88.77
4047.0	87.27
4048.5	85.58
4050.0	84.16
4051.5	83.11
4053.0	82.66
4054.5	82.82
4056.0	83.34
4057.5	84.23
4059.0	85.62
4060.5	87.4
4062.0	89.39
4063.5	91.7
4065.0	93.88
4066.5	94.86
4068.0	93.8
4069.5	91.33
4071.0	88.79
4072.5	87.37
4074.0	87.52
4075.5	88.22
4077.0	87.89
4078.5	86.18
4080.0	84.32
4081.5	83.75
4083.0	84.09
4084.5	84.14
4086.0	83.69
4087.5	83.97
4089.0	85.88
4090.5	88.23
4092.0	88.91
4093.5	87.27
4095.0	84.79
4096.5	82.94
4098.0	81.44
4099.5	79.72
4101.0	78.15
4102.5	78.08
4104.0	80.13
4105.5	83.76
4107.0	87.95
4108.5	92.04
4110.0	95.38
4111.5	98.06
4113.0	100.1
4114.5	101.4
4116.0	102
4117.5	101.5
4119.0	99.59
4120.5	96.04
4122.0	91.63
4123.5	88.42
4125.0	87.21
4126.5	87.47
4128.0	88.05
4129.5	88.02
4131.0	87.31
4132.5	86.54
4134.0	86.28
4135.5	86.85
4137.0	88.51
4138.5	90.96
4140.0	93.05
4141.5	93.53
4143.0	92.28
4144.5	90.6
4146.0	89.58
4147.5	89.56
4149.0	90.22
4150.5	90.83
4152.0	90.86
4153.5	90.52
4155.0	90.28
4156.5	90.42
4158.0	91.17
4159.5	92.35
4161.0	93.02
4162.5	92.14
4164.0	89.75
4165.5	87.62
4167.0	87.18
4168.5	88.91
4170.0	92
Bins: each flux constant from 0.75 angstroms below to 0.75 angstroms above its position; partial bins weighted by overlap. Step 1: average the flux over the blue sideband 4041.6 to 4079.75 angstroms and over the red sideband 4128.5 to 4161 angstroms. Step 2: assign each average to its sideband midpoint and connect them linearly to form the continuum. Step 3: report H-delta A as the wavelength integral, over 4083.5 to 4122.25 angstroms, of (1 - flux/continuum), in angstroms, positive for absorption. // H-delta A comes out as -0.1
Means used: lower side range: 87.7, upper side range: 90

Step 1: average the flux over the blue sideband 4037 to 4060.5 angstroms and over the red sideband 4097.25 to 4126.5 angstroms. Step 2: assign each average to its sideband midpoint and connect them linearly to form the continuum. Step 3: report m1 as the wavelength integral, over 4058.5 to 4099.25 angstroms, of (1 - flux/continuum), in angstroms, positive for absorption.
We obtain 0.3 angstroms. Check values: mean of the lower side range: 85.6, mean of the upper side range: 90.6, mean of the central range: 87.2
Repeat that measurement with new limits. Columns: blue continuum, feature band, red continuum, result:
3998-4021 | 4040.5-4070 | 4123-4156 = 0.46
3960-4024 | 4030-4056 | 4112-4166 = 0.20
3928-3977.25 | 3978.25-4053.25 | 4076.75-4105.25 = -1.92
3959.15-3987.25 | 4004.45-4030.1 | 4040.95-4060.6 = -1.03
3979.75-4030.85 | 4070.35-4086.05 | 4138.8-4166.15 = 0.66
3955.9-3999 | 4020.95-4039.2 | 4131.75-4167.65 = -0.72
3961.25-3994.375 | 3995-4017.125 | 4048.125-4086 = -1.83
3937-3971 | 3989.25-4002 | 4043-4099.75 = -0.97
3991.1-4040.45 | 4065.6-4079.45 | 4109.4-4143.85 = 0.22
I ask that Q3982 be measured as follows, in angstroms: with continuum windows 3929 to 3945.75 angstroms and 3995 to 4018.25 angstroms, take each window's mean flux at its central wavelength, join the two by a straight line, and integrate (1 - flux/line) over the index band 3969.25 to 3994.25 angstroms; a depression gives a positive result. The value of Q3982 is 2.78 angstroms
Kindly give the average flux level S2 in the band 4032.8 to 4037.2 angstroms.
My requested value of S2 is 87.9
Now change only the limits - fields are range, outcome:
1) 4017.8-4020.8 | 85.2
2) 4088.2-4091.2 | 87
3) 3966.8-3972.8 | 84.4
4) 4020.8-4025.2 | 87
